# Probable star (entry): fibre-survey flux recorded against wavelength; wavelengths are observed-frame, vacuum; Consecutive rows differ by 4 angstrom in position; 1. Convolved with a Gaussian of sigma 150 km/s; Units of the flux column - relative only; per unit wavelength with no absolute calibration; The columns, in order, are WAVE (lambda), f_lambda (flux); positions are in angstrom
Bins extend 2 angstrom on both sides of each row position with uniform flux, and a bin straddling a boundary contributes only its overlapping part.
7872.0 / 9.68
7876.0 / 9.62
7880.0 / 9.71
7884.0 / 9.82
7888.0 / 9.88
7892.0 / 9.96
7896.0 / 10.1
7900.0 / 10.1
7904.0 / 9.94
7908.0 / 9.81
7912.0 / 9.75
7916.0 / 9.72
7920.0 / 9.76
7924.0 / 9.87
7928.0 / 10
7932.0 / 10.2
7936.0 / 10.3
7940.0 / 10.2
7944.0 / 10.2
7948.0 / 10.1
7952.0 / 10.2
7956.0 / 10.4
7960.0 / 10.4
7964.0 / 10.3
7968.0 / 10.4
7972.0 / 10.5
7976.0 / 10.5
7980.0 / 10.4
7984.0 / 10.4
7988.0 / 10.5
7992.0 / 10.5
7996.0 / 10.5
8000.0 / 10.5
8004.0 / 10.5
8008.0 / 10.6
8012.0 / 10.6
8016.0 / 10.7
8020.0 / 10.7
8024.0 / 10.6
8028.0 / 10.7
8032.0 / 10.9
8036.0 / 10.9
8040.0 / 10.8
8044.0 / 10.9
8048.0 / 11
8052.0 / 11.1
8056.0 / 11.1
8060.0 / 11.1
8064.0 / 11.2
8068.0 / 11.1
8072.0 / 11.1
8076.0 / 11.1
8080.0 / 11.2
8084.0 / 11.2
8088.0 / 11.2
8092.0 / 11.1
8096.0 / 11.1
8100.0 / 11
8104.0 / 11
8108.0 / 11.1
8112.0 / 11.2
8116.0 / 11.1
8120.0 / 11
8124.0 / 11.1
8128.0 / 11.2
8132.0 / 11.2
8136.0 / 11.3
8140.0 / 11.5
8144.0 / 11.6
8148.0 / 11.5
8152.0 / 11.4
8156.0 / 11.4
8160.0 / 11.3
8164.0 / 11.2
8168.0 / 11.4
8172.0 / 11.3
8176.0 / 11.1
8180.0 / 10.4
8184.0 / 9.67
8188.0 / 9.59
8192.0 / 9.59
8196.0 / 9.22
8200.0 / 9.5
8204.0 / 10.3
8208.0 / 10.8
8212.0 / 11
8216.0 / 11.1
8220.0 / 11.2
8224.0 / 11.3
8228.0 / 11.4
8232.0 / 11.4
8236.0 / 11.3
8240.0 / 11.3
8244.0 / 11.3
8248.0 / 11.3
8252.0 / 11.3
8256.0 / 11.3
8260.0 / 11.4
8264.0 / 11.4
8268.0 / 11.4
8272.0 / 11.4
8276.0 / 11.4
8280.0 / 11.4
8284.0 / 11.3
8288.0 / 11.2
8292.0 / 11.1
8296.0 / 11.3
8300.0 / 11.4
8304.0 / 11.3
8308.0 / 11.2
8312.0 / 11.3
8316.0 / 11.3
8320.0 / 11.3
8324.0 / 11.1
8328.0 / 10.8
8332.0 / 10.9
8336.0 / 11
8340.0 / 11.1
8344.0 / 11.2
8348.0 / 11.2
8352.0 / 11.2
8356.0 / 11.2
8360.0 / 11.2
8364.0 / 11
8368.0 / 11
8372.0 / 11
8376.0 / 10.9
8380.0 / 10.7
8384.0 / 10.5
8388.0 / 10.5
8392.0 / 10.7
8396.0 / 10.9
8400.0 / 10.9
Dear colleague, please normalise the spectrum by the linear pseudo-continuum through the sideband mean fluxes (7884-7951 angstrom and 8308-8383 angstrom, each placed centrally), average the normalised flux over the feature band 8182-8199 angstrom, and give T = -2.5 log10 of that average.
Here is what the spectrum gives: 0.13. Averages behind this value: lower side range 9.99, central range 9.52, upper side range 11.1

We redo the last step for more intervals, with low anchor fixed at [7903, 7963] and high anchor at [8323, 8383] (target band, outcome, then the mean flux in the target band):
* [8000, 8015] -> -0.03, 10.6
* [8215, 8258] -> -0.05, 11.3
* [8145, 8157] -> -0.09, 11.5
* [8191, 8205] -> 0.11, 9.61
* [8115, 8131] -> -0.06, 11.1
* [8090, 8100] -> -0.07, 11.1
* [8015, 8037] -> -0.05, 10.7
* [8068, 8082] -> -0.07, 11.1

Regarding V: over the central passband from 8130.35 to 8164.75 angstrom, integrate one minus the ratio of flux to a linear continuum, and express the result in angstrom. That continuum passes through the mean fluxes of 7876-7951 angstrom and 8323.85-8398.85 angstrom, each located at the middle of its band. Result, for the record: -2.98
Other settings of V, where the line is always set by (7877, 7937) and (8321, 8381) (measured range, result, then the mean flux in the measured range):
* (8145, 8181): -2.4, 11.3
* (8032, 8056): -1.6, 11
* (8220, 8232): -0.7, 11.3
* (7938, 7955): -0.3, 10.2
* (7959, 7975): -0.5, 10.4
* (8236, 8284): -2.4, 11.4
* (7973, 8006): -1.1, 10.5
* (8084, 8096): -0.9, 11.1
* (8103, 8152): -3.6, 11.2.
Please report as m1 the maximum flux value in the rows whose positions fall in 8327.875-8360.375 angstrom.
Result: 11.2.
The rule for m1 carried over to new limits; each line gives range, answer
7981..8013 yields 10.6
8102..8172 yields 11.6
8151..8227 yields 11.4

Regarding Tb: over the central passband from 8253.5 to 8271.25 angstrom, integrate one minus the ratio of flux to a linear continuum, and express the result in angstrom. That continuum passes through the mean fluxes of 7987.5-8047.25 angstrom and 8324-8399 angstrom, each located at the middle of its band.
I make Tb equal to -0.8 angstrom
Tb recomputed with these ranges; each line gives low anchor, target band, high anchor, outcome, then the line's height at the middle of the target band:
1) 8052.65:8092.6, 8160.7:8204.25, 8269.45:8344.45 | 3.3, 11.2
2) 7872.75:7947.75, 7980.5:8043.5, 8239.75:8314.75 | -1.9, 10.3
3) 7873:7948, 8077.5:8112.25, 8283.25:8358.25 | -2.1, 10.5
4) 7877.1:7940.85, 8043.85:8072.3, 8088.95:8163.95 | -0.7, 10.8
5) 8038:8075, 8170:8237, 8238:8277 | 4.0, 11.3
